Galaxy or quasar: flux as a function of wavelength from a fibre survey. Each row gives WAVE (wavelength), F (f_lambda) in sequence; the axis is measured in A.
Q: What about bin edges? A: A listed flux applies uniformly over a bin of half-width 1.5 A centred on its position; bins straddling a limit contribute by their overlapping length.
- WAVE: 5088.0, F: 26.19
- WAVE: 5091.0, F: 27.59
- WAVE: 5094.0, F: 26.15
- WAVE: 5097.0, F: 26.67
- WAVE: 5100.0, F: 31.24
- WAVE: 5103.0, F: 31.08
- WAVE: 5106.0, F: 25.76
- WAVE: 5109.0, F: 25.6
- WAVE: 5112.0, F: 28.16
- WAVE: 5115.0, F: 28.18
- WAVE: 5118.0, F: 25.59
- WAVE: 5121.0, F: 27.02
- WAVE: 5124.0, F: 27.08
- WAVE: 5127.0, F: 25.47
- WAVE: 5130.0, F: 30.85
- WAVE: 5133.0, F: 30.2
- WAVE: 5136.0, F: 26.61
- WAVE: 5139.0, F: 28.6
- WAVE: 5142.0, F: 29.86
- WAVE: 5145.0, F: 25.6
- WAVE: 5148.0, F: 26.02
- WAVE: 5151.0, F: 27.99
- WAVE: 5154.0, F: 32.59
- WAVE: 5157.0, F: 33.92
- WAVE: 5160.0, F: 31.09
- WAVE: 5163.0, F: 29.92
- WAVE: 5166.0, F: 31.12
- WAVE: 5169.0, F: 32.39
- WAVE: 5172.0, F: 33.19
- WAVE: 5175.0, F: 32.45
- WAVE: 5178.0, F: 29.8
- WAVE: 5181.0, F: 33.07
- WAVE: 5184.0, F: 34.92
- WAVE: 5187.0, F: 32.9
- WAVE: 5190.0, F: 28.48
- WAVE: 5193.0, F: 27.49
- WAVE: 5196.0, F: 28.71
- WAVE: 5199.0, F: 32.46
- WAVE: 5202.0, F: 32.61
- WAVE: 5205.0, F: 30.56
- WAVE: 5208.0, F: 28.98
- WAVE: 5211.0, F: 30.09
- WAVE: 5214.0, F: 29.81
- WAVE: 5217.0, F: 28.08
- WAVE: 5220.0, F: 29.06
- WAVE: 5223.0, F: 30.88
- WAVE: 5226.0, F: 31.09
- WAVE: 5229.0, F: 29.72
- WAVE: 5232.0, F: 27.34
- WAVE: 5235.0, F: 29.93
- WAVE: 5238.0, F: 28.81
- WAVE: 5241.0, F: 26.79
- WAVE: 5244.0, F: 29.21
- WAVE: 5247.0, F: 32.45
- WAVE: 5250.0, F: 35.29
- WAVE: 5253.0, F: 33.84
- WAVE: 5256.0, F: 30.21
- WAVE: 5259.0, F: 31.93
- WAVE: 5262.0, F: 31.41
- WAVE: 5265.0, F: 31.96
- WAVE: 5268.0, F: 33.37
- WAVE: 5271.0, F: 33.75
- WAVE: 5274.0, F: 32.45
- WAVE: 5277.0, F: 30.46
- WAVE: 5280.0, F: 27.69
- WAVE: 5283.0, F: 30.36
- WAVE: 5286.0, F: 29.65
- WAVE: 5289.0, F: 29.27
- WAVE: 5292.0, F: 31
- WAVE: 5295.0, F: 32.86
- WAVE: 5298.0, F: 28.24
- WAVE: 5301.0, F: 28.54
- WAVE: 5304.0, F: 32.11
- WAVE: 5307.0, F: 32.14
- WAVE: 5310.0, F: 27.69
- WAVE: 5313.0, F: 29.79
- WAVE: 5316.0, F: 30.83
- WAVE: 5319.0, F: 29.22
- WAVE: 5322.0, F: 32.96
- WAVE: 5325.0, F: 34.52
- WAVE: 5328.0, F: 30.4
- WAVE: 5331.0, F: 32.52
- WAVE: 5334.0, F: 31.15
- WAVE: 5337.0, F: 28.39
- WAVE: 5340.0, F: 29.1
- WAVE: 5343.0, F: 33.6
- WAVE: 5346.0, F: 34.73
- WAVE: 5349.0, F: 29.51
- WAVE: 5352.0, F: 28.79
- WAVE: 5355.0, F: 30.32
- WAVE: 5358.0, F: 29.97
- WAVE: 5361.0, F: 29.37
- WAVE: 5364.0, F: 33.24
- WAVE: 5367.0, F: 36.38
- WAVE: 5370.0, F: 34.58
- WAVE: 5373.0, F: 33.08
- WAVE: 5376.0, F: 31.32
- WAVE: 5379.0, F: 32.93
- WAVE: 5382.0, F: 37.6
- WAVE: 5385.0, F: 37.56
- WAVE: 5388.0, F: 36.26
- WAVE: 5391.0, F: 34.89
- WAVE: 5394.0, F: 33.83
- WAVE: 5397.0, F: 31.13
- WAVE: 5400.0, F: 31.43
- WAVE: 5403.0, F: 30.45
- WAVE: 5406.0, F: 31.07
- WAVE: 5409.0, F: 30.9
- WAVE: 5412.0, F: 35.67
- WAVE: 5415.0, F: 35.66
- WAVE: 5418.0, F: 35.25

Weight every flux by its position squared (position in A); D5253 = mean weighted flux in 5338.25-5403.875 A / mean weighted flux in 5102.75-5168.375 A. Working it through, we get 1.25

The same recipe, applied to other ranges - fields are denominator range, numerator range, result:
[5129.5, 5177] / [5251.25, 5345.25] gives 1.09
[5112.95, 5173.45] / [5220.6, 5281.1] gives 1.11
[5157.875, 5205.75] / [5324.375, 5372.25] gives 1.07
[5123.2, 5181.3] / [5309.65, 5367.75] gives 1.12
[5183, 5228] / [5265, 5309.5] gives 1.05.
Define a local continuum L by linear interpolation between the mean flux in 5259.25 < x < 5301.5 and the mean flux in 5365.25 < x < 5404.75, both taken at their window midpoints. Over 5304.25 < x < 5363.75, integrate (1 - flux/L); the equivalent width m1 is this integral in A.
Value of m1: 2.9 A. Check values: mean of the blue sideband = 30.9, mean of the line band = 30.9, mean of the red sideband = 33.9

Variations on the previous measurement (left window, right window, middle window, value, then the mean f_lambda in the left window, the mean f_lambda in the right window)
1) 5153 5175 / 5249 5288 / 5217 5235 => 1.3 A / 32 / 31.6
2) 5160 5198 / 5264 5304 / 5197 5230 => 0.8 A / 31.2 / 30.8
